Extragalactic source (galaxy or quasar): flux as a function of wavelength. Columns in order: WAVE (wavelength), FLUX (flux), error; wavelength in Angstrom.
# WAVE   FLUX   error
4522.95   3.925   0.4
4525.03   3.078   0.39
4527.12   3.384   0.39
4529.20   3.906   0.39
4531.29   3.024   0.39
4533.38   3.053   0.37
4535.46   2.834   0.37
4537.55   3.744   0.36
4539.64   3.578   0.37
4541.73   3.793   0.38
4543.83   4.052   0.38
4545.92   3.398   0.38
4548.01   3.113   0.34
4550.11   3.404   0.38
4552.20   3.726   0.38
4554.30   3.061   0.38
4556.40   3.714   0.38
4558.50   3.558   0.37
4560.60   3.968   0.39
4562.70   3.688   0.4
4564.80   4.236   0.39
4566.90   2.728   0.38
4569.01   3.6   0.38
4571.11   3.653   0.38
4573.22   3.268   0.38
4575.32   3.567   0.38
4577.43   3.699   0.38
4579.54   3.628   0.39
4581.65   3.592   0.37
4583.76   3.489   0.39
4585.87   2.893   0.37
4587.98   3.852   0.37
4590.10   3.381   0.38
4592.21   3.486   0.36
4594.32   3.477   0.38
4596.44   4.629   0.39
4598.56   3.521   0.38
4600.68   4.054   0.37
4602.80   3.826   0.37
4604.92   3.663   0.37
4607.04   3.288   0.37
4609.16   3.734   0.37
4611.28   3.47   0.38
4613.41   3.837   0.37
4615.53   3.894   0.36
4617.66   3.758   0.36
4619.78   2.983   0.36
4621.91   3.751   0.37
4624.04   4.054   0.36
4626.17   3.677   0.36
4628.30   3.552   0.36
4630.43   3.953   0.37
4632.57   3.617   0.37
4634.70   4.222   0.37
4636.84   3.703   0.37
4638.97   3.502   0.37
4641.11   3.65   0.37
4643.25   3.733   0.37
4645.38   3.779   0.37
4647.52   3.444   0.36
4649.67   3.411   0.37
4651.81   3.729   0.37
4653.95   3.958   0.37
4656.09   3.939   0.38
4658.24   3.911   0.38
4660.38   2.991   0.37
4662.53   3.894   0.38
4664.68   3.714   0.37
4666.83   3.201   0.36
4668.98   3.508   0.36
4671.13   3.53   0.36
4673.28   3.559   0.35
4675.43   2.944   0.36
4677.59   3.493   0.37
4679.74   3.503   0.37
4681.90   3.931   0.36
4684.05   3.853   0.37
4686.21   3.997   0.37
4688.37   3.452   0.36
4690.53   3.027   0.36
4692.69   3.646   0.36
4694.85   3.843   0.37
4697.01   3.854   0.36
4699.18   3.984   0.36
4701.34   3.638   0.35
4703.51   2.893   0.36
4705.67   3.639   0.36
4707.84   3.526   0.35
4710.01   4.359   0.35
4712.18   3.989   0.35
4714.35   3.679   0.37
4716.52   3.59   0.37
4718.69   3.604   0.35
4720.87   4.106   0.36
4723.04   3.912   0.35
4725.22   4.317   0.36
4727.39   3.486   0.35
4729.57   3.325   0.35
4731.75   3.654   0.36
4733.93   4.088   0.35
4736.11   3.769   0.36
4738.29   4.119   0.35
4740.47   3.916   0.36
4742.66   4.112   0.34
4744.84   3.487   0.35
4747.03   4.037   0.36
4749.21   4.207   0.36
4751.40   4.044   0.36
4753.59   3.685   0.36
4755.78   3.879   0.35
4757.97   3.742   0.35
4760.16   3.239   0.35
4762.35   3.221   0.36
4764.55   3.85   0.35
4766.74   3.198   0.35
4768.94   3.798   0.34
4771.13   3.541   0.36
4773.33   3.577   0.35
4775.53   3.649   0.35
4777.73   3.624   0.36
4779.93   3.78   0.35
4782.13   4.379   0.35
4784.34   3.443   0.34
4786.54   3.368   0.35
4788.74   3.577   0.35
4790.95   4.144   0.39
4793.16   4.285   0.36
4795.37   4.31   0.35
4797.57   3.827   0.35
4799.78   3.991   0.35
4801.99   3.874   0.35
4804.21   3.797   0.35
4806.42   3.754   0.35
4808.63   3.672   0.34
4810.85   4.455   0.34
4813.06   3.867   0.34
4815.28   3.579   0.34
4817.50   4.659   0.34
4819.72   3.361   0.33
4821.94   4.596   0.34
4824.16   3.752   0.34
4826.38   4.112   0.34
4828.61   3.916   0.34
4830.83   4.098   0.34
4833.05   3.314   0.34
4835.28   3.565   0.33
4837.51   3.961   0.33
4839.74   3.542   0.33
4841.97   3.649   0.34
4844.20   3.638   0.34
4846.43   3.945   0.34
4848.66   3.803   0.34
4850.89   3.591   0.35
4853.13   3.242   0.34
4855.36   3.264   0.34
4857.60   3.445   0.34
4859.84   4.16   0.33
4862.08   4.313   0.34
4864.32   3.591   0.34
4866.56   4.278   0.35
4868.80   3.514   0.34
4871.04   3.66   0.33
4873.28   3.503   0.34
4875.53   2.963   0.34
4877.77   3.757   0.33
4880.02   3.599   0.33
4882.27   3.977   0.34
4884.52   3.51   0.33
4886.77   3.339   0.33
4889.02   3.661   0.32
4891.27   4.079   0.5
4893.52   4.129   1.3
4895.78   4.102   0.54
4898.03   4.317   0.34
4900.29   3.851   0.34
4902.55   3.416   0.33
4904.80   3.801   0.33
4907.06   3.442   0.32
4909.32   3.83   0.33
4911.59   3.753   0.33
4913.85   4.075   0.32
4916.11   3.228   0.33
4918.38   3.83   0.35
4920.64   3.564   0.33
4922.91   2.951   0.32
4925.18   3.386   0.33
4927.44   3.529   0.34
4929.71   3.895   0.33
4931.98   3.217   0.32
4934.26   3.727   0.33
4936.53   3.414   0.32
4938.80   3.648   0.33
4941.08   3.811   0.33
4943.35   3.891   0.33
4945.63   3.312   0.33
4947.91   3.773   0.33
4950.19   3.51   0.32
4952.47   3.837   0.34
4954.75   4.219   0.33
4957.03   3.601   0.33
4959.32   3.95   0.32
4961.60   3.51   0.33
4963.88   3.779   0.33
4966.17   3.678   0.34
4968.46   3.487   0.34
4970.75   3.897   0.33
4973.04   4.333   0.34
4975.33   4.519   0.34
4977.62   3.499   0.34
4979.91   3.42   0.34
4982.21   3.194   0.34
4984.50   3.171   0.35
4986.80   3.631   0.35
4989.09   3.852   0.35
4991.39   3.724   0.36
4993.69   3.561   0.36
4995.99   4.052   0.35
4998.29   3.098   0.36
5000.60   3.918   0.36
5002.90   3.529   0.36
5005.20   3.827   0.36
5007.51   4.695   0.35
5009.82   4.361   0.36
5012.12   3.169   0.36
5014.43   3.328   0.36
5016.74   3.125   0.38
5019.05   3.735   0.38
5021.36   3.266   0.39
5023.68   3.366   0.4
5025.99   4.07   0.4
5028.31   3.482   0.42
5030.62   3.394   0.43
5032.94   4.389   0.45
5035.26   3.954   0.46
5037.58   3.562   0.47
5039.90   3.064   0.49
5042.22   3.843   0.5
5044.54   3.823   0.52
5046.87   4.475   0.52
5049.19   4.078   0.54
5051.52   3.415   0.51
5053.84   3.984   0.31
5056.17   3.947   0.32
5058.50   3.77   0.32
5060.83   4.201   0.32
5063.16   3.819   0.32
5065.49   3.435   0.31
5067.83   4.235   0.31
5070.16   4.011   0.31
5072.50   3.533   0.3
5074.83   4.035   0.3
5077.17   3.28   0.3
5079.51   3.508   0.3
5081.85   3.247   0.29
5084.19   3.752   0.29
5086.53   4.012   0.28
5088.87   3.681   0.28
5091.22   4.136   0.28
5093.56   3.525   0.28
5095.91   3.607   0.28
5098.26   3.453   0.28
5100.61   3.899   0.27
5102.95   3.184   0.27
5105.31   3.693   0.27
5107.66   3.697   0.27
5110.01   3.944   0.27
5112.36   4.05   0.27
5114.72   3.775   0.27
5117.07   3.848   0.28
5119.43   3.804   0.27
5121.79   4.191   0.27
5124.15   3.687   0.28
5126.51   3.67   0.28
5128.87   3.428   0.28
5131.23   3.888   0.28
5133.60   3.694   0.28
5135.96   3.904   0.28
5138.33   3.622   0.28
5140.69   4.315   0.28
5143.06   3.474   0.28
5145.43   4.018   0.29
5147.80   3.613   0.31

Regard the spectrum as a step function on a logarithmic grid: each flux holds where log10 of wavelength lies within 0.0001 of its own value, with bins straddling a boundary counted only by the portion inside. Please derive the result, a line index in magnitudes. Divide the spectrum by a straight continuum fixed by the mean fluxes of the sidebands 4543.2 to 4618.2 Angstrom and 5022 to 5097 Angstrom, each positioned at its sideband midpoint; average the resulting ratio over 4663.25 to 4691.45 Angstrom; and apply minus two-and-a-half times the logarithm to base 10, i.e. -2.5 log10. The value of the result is 0.03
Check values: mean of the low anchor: 3.61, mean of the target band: 3.52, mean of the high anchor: 3.77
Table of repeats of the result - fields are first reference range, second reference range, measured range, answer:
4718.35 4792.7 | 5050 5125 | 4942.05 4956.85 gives 0.005 mag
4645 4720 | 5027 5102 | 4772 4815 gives -0.054 mag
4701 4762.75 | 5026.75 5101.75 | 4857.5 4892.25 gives 0.017 mag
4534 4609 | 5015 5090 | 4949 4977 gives -0.043 mag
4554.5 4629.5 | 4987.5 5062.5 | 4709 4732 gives -0.046 mag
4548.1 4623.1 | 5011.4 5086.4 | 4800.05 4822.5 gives -0.085 mag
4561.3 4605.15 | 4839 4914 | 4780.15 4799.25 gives -0.063 mag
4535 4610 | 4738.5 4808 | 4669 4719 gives 0.023 mag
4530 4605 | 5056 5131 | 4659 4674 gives 0.030 mag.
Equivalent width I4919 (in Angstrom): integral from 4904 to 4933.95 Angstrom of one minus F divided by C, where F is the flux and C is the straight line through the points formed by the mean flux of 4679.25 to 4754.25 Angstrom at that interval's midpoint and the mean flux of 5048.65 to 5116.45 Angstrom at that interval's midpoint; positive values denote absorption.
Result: 1.5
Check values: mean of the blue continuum 3.78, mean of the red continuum 3.75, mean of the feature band 3.58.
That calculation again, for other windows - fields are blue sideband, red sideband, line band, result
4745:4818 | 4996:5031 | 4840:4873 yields 0.4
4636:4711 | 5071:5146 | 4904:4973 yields 0.5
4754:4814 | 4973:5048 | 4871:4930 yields 1.0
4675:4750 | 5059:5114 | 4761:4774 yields 0.8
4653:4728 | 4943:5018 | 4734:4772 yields -0.9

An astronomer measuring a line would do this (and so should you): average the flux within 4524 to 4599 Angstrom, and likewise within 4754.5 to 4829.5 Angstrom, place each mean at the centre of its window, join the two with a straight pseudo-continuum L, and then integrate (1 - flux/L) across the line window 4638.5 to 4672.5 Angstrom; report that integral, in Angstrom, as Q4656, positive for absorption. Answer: 0.2 Angstrom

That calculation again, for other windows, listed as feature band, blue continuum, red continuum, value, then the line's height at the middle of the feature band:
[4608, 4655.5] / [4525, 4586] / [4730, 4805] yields -1.3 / 3.6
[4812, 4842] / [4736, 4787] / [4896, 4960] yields -1.2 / 3.71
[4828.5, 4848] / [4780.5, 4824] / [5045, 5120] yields 0.9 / 3.92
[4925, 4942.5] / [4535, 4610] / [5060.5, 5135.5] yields 0.5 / 3.69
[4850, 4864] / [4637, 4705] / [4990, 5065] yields 0.0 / 3.68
